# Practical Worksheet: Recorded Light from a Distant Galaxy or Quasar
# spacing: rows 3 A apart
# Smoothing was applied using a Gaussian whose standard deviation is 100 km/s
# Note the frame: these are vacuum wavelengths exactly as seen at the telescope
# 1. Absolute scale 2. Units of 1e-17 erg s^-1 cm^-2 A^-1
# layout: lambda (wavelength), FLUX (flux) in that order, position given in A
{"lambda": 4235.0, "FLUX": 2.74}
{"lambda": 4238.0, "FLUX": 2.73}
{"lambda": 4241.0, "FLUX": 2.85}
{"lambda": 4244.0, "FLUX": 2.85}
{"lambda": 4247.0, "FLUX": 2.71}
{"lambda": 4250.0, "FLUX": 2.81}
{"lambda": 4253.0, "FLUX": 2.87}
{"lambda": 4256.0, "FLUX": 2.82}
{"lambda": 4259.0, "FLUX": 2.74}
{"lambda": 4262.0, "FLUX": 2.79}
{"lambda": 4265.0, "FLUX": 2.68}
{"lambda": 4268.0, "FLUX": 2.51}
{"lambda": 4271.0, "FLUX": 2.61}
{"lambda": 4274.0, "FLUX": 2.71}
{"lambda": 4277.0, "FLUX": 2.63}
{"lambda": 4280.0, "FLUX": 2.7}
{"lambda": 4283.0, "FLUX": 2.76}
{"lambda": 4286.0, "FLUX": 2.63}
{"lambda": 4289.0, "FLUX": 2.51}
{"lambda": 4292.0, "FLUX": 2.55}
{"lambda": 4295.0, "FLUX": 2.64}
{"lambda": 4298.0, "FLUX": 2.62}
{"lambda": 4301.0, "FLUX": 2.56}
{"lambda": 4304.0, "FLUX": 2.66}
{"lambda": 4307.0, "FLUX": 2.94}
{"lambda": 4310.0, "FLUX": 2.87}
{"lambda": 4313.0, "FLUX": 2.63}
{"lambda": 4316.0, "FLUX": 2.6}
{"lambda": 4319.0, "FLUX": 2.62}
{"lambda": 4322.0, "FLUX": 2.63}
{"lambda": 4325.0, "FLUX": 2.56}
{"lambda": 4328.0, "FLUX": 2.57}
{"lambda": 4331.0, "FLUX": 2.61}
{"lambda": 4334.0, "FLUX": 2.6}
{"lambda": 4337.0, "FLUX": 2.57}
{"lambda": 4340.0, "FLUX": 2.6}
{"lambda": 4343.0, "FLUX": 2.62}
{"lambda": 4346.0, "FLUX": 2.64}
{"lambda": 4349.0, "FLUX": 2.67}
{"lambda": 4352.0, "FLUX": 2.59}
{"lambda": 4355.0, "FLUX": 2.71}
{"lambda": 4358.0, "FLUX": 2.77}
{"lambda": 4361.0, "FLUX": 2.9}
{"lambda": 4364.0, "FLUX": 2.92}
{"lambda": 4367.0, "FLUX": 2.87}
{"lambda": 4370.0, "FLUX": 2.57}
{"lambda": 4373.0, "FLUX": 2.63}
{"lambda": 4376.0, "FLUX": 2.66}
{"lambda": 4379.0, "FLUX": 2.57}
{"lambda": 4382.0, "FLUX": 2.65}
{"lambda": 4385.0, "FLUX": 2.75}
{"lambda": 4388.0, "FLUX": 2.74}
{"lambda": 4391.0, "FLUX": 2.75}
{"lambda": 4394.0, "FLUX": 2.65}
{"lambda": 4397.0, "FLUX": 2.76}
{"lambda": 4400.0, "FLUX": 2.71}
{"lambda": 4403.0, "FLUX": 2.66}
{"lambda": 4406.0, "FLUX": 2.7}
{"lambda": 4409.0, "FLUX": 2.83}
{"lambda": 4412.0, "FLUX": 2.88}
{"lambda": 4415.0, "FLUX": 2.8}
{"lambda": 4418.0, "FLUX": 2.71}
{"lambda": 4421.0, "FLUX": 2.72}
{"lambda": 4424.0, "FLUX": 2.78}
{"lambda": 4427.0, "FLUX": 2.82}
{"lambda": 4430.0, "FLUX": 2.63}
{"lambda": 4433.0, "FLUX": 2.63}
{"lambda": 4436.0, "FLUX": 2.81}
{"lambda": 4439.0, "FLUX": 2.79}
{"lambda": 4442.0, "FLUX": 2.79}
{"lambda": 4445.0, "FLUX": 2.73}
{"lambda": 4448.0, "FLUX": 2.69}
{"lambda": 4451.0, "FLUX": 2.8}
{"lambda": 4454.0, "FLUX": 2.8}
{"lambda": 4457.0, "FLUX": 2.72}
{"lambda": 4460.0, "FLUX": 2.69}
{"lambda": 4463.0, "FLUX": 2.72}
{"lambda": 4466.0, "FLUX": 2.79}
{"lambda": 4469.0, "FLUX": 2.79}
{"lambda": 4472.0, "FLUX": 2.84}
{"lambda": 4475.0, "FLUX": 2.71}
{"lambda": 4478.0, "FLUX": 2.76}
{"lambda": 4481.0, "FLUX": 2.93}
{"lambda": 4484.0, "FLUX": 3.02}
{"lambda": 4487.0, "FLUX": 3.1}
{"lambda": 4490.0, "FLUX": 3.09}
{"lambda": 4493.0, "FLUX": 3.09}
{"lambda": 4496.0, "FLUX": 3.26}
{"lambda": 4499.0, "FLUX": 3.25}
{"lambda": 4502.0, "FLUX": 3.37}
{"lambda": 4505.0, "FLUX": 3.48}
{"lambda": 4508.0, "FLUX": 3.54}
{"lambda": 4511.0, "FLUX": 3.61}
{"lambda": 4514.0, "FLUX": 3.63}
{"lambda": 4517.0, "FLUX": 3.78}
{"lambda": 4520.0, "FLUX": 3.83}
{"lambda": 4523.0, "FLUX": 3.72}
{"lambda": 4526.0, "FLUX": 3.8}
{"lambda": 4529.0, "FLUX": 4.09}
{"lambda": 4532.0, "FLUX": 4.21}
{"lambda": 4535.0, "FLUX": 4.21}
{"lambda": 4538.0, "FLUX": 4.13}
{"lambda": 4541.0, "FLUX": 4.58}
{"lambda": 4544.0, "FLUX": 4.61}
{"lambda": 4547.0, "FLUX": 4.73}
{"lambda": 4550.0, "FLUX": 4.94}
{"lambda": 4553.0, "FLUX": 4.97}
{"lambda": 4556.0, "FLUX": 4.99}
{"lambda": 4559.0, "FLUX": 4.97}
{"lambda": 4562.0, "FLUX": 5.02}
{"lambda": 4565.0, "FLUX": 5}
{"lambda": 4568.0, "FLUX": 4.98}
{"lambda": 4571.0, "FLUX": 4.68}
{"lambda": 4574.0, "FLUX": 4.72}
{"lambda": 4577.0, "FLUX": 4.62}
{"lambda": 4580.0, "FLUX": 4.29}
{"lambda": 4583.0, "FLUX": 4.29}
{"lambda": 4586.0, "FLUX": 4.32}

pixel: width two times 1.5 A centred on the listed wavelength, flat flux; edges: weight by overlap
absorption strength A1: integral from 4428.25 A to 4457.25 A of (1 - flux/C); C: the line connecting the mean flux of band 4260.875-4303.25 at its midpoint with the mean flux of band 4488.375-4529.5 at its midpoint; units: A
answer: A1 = 4.66 A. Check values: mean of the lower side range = 2.63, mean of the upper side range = 3.52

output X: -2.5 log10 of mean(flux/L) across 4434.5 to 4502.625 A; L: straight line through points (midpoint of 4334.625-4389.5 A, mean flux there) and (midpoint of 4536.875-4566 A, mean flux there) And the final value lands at 0.320 mag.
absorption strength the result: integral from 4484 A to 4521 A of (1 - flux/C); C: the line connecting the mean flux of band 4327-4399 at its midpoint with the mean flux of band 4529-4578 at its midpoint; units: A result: 6.78 A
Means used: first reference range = 2.68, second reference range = 4.69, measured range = 3.4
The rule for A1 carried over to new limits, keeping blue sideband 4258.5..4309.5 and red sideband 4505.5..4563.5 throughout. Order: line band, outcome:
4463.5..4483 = 5.39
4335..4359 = 3.32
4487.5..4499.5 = 2.53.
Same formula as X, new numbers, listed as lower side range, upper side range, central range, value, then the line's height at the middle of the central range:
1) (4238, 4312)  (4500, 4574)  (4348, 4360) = 0.18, 3.19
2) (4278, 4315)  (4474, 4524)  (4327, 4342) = 0.08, 2.79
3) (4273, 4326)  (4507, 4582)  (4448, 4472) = 0.35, 3.79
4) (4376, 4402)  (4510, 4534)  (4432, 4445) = 0.14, 3.12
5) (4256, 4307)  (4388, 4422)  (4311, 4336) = 0.03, 2.69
